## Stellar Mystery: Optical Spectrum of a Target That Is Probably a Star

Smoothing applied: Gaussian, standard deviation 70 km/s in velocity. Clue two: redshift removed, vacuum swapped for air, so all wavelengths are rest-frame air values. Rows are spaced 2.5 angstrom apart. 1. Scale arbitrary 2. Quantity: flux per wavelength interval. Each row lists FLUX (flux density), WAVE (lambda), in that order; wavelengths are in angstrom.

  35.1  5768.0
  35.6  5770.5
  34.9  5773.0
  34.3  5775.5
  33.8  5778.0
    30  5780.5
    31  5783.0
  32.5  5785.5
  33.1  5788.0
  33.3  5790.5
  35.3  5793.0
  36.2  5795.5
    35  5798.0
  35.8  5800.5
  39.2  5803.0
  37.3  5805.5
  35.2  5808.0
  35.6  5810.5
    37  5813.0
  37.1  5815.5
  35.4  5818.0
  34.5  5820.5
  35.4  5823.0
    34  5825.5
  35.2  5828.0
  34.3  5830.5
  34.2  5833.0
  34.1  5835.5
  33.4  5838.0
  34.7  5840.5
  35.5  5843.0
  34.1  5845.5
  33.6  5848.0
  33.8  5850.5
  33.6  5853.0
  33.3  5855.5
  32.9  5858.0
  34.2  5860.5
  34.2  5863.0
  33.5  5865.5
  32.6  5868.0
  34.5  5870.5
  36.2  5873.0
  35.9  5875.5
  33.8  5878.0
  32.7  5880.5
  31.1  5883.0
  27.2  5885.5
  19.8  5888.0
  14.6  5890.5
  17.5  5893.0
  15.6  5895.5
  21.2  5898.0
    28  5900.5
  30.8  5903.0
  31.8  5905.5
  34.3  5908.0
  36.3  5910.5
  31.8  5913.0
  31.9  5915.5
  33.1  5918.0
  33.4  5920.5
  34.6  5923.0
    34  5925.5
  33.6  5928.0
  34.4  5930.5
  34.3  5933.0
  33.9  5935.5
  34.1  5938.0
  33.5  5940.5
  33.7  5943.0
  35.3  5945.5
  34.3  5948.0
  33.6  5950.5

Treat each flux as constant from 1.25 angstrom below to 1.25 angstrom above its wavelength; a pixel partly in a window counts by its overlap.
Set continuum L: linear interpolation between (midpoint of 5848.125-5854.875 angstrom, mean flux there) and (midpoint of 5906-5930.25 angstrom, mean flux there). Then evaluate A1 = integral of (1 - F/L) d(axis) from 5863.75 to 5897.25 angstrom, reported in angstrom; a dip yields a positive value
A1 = 5.6 angstrom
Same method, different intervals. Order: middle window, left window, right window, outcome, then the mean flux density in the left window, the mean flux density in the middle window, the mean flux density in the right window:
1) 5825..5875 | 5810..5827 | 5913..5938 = 1.2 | 35.6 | 34.1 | 33.6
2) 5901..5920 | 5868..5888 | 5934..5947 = 0.3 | 32.2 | 32.7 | 34.1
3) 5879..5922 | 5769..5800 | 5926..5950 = 7.9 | 33.8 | 27.8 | 34.1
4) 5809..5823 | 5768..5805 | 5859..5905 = -1.4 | 34.4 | 35.9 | 28.6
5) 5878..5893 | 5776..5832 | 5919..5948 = 4.0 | 34.8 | 25.2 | 34.1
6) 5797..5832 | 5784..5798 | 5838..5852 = -1.7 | 34.1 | 35.8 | 34.2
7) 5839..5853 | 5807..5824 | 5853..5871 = 0.0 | 35.8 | 34.3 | 33.6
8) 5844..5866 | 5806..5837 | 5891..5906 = -2.7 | 35.2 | 33.7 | 23.3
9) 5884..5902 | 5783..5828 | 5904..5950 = 7.0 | 35.3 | 20.8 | 33.8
